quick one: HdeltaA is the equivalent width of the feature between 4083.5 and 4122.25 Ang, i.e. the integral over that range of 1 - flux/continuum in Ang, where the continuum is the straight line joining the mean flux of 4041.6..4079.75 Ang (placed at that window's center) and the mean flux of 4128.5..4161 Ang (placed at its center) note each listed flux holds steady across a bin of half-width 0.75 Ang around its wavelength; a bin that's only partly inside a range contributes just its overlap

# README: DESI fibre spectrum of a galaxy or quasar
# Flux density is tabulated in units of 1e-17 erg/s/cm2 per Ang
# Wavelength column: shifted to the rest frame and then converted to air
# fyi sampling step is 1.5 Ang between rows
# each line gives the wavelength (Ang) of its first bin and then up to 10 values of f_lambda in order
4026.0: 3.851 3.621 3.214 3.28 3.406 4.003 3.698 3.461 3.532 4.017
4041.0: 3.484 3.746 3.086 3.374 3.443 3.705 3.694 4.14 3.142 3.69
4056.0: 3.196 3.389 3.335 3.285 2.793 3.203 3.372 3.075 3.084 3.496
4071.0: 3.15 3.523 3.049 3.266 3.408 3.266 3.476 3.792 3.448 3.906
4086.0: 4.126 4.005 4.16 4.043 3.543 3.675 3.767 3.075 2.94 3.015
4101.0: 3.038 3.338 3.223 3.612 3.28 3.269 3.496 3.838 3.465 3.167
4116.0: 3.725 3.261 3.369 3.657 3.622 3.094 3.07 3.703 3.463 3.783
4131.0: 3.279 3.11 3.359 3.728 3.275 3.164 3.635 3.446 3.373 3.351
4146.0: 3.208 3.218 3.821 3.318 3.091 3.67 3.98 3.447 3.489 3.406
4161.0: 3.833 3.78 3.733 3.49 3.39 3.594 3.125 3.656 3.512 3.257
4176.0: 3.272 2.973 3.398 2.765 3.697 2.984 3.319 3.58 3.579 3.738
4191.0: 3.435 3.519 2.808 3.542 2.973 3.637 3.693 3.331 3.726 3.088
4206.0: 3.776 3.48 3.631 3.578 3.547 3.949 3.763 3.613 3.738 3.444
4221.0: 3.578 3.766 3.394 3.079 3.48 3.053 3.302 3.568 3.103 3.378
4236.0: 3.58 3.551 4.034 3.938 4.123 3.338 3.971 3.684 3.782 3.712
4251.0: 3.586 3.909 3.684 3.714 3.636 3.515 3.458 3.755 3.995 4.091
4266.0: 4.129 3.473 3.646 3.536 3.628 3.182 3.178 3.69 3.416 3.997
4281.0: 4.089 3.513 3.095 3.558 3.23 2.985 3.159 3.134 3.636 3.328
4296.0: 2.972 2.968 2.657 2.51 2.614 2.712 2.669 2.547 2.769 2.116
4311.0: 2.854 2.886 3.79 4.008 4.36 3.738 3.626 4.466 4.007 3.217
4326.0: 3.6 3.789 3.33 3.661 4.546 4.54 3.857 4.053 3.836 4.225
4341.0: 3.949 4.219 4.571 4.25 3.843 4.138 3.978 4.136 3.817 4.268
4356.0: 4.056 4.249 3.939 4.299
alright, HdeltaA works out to -1.4 Ang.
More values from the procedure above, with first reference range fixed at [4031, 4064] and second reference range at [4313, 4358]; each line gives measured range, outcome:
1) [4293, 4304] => 2.9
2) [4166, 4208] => 3.9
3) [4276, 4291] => 1.7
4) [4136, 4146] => 0.8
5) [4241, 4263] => 0.8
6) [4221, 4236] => 1.7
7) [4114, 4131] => 0.8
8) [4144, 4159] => 0.9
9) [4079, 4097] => -1.0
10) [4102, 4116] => 0.7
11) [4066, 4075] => 0.8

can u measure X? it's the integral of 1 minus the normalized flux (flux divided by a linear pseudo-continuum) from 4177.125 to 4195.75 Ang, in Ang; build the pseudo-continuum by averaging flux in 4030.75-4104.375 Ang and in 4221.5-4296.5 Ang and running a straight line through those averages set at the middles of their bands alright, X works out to 1.0 Ang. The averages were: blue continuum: 3.47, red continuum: 3.56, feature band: 3.34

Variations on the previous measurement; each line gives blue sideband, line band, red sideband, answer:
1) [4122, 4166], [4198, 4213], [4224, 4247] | -0.2 Ang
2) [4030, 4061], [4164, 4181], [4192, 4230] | 0.8 Ang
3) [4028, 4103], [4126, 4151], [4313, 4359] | 1.3 Ang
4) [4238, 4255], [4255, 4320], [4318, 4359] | 8.9 Ang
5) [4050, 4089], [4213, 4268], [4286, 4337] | -4.2 Ang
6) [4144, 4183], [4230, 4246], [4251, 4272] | 0.1 Ang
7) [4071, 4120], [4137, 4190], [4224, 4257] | 1.5 Ang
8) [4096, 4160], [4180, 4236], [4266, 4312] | -2.9 Ang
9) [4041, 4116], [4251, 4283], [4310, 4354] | 0.9 Ang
